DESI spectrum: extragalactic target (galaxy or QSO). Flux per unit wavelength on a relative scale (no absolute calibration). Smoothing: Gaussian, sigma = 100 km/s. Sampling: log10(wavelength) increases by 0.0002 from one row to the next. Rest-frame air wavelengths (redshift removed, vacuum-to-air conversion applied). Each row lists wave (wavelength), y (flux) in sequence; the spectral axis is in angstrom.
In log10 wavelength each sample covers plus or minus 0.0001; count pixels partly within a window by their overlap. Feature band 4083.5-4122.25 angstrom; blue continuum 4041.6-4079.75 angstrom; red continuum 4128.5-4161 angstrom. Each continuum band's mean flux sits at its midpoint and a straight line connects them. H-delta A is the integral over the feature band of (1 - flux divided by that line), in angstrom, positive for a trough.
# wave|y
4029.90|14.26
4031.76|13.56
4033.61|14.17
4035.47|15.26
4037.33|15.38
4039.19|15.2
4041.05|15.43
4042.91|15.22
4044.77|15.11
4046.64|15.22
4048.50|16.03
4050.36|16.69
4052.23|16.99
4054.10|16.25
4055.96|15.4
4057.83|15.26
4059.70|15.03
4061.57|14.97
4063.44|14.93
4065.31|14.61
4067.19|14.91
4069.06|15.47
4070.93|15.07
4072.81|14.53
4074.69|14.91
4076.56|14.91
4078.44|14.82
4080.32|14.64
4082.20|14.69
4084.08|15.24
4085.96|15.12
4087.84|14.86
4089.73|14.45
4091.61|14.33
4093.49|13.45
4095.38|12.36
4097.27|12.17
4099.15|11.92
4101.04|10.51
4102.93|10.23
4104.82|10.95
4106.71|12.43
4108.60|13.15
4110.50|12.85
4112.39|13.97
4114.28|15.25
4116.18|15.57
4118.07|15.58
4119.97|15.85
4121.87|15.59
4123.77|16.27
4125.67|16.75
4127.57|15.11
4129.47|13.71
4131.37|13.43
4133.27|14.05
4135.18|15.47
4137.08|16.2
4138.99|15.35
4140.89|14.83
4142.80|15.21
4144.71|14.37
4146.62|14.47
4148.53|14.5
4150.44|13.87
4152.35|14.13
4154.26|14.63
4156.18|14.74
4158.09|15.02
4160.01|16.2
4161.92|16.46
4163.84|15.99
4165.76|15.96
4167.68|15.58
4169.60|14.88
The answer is 3.73 angstrom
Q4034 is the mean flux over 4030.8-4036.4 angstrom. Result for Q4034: 14.3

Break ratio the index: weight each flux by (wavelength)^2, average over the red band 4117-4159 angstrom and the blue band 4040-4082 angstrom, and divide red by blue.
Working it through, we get 1.02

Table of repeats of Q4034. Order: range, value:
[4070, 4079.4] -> 14.8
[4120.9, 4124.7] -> 15.9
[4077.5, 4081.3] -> 14.7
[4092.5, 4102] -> 12.1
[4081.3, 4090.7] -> 14.9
